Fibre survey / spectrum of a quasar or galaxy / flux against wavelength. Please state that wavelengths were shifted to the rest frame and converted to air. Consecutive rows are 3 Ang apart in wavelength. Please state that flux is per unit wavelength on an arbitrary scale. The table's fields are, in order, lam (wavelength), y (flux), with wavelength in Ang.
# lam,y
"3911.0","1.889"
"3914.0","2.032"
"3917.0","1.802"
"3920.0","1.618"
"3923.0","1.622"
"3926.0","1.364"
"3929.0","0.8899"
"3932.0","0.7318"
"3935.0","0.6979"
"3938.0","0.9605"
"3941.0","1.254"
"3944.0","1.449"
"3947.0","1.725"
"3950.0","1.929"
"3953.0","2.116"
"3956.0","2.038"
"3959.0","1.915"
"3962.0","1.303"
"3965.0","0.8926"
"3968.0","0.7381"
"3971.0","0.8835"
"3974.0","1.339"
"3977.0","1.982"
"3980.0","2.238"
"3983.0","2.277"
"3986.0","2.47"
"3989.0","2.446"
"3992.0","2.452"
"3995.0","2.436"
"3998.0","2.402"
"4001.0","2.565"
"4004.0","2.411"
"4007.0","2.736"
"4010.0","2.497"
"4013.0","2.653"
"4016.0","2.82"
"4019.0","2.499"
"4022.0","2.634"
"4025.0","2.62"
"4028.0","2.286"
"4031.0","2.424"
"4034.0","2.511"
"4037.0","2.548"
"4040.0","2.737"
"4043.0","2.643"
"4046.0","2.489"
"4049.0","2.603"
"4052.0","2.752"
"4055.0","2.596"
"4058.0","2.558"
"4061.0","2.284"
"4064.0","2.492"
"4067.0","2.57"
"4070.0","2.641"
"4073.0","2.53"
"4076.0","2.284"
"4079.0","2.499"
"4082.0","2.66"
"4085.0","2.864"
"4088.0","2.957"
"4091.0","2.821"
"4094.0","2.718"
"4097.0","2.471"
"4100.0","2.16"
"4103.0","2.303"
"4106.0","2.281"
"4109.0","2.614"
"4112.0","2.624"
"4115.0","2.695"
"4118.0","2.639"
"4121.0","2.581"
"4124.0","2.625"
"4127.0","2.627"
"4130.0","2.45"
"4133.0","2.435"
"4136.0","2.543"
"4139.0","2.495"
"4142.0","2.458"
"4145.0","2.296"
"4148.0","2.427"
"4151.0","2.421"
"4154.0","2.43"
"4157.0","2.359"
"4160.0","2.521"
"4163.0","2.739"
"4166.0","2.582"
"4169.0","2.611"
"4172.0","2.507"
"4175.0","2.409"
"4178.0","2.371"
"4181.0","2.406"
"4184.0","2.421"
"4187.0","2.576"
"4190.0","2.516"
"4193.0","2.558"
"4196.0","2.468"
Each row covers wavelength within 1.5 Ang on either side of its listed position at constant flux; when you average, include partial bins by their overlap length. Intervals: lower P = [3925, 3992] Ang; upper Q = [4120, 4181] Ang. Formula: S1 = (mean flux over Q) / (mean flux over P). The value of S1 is 1.61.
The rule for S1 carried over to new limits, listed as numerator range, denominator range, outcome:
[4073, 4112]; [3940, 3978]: 1.70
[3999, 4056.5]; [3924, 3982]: 1.84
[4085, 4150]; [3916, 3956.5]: 1.79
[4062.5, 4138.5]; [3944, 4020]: 1.25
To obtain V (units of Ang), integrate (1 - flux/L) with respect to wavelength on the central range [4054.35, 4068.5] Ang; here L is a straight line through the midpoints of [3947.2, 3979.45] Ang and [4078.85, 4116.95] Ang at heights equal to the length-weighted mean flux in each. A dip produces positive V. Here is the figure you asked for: -1.1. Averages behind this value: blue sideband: 1.54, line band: 2.49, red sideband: 2.59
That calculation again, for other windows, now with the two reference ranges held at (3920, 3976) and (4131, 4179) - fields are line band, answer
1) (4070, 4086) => -4.0 Ang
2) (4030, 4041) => -4.4 Ang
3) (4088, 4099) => -2.8 Ang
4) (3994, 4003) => -4.7 Ang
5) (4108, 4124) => -2.6 Ang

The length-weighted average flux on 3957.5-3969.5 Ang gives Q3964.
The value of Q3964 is 1.21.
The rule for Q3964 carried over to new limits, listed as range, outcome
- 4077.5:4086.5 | 2.67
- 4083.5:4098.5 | 2.77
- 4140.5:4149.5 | 2.39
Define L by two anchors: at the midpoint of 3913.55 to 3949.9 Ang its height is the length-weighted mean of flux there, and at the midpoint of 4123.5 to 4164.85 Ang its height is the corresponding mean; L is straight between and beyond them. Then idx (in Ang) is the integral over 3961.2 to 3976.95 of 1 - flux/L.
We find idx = 4.5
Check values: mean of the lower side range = 1.35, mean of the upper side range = 2.49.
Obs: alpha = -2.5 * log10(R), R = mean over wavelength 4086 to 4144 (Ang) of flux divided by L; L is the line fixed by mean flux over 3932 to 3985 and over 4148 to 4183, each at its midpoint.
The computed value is -0.142 mag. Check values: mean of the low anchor 1.5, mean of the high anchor 2.48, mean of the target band 2.55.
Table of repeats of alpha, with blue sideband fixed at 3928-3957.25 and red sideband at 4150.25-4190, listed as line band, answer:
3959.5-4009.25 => -0.23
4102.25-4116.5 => -0.15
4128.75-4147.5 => -0.05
